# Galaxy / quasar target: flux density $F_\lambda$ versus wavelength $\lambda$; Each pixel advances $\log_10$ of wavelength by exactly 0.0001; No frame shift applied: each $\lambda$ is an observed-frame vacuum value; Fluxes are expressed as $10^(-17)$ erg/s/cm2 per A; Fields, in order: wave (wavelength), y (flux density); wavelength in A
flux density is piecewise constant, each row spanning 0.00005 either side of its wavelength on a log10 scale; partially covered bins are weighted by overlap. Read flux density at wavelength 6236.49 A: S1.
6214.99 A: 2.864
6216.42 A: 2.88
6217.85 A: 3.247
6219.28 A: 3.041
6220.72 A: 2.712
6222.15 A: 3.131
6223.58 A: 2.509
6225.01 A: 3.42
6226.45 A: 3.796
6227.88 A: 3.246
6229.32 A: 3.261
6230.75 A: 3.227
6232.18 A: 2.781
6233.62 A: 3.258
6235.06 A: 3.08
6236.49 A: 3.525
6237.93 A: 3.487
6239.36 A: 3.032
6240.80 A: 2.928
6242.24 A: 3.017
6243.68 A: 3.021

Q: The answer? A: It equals 3.525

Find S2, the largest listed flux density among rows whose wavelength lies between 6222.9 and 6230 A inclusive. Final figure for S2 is 3.796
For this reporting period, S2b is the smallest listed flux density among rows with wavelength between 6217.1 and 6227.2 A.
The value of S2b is 2.509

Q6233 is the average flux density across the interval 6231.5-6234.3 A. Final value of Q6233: 3.01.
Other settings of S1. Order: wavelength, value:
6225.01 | 3.42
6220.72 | 2.712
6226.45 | 3.796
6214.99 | 2.864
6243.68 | 3.021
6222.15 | 3.131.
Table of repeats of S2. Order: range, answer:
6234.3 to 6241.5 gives 3.525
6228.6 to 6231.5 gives 3.261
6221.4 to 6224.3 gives 3.131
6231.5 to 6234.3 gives 3.258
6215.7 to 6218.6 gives 3.247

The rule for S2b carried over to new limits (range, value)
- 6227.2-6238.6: 2.781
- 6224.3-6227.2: 3.42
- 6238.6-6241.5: 2.928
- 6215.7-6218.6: 2.88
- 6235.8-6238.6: 3.487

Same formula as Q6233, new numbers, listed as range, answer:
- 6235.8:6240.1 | 3.34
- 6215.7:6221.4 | 2.97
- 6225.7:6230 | 3.43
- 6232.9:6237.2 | 3.29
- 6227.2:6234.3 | 3.15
